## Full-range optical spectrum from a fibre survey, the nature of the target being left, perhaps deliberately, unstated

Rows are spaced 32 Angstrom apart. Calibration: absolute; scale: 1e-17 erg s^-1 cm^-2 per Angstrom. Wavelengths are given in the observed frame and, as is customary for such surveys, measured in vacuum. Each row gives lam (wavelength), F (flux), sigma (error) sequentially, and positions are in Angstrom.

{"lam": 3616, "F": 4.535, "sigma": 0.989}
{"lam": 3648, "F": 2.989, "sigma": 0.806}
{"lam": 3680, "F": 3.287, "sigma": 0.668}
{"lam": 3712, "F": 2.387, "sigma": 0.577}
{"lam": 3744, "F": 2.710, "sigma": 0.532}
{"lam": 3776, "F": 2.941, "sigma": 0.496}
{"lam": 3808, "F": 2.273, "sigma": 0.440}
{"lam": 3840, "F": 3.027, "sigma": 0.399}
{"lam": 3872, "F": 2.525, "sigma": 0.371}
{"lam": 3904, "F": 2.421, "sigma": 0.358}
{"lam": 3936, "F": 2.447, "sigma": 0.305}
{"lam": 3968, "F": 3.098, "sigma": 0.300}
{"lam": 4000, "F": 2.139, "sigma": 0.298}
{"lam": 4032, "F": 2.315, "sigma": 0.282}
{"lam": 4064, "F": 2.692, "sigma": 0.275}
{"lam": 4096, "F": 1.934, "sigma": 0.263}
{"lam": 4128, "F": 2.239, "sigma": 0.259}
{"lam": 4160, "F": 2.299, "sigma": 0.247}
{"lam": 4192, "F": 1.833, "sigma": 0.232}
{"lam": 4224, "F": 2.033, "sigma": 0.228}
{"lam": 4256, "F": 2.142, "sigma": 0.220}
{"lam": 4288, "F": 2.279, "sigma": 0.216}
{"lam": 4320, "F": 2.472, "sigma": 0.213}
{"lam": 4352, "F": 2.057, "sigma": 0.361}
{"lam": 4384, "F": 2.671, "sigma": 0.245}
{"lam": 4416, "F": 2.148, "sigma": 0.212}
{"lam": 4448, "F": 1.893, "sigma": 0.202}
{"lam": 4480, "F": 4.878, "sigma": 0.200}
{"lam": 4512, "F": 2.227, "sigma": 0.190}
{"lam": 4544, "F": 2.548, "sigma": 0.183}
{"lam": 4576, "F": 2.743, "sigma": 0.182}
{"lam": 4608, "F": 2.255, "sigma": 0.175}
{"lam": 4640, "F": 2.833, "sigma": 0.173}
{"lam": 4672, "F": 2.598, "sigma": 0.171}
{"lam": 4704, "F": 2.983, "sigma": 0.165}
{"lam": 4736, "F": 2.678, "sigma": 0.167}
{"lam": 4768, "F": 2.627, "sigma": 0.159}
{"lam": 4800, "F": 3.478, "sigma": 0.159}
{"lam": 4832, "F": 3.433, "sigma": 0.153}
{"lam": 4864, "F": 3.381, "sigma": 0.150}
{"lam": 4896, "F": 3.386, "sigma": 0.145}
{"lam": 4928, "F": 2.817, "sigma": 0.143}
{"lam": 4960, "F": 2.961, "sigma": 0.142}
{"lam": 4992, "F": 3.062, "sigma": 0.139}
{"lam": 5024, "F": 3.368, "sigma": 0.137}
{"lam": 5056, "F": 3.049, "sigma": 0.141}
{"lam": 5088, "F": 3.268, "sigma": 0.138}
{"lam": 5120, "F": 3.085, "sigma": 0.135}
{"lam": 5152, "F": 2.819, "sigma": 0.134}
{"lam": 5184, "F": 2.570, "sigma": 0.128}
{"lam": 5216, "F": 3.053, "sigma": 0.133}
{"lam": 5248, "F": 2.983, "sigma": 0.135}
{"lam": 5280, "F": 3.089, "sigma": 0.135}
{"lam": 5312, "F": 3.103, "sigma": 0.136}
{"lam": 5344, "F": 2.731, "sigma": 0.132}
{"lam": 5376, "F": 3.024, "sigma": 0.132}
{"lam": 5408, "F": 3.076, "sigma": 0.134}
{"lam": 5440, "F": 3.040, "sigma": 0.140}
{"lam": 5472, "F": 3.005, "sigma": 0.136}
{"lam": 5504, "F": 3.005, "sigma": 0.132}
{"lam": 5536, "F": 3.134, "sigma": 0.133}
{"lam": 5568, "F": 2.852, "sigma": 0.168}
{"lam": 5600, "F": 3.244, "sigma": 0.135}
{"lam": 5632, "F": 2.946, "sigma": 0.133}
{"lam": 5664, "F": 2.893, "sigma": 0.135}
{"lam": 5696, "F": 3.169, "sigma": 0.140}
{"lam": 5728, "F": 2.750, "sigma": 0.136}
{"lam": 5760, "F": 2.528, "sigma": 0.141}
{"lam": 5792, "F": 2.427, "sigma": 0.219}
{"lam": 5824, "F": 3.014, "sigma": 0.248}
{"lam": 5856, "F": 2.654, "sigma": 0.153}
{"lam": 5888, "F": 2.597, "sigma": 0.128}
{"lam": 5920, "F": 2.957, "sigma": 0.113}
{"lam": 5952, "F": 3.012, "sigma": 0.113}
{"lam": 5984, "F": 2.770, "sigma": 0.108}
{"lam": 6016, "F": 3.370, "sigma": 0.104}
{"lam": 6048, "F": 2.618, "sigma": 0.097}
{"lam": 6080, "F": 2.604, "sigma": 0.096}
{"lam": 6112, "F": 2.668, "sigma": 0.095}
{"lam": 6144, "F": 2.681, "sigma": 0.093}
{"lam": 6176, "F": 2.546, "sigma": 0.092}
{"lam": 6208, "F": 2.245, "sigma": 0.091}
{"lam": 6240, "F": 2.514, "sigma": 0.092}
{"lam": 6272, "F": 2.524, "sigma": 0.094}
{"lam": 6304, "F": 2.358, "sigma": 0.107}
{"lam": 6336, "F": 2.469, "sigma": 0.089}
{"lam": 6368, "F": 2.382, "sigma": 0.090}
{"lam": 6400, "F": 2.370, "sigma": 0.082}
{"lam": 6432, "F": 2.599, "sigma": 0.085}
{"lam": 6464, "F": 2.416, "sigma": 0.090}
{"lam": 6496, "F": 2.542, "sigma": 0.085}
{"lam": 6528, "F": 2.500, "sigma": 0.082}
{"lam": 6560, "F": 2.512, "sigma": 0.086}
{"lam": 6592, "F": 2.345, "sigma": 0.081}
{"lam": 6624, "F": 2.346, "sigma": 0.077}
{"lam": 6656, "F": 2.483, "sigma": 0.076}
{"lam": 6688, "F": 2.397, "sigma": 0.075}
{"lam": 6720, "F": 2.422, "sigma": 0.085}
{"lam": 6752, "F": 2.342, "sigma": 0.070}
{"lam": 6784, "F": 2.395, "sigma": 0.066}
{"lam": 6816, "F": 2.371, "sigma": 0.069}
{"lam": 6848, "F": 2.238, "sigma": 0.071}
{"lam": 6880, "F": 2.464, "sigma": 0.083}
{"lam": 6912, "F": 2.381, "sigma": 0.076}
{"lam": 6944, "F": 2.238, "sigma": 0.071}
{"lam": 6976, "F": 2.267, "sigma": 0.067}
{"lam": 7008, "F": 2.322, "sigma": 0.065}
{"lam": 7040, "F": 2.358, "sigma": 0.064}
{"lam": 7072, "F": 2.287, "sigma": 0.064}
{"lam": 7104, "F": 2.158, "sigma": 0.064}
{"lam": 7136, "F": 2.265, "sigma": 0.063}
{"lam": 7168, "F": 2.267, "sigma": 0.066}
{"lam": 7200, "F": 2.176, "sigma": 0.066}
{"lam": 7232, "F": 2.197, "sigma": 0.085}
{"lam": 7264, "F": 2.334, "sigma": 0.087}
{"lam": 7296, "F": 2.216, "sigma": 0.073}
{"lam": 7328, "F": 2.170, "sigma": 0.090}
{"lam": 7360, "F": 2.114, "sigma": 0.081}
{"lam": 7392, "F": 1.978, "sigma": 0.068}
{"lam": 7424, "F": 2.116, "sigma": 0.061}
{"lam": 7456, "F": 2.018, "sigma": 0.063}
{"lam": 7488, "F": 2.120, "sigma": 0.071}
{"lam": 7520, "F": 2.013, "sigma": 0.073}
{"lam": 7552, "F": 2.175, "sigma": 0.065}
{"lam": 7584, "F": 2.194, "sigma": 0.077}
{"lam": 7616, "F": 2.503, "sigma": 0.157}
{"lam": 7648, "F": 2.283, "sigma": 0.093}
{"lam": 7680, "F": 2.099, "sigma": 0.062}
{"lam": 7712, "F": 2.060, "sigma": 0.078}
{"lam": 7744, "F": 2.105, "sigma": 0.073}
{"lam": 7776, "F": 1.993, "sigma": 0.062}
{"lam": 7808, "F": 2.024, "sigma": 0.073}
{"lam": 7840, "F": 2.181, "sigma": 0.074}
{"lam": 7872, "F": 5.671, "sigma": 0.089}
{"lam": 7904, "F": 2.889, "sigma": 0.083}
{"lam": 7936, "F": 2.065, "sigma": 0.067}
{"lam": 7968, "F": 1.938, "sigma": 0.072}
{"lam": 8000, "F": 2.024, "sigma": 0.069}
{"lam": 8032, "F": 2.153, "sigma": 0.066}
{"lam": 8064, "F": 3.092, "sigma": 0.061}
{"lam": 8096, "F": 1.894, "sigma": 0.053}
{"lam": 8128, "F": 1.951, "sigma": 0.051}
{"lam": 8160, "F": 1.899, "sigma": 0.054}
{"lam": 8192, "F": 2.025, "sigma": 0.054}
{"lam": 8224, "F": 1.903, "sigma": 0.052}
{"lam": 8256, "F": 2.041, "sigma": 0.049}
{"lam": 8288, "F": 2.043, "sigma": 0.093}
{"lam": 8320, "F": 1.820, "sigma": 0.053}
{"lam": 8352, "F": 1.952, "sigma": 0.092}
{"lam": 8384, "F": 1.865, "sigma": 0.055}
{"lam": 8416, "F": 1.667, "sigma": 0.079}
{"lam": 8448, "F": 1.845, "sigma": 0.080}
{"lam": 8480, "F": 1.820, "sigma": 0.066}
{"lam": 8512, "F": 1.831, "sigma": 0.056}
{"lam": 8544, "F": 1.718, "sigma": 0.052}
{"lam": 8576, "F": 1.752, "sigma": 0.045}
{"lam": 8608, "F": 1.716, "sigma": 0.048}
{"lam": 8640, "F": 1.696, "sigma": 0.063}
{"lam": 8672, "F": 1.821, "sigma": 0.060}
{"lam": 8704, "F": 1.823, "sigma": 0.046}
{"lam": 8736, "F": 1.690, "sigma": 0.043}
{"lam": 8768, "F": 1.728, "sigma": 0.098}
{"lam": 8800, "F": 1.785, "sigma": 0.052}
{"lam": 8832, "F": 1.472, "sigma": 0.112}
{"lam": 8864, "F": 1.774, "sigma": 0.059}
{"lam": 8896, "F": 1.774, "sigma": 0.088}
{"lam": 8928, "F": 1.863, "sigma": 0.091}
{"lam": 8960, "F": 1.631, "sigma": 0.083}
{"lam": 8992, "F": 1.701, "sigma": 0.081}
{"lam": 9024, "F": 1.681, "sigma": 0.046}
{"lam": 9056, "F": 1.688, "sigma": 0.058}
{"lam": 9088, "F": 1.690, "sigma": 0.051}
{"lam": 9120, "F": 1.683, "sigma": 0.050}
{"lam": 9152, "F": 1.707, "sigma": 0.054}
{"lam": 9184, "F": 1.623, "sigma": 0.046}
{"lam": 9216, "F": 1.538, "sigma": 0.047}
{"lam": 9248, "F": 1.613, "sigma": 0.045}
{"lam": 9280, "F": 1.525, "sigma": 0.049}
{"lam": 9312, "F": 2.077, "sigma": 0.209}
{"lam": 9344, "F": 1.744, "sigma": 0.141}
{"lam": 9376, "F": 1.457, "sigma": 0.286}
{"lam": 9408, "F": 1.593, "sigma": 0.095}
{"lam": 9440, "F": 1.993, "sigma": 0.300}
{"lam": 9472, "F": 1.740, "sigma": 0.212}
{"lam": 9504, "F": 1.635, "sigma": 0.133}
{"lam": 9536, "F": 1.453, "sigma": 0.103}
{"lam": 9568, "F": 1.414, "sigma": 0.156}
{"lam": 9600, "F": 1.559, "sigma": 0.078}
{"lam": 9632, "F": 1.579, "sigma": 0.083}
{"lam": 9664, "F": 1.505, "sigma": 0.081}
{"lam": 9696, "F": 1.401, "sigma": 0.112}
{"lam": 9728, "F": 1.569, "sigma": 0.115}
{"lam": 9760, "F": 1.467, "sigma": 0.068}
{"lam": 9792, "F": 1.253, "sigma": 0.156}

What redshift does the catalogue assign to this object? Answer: 0.20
